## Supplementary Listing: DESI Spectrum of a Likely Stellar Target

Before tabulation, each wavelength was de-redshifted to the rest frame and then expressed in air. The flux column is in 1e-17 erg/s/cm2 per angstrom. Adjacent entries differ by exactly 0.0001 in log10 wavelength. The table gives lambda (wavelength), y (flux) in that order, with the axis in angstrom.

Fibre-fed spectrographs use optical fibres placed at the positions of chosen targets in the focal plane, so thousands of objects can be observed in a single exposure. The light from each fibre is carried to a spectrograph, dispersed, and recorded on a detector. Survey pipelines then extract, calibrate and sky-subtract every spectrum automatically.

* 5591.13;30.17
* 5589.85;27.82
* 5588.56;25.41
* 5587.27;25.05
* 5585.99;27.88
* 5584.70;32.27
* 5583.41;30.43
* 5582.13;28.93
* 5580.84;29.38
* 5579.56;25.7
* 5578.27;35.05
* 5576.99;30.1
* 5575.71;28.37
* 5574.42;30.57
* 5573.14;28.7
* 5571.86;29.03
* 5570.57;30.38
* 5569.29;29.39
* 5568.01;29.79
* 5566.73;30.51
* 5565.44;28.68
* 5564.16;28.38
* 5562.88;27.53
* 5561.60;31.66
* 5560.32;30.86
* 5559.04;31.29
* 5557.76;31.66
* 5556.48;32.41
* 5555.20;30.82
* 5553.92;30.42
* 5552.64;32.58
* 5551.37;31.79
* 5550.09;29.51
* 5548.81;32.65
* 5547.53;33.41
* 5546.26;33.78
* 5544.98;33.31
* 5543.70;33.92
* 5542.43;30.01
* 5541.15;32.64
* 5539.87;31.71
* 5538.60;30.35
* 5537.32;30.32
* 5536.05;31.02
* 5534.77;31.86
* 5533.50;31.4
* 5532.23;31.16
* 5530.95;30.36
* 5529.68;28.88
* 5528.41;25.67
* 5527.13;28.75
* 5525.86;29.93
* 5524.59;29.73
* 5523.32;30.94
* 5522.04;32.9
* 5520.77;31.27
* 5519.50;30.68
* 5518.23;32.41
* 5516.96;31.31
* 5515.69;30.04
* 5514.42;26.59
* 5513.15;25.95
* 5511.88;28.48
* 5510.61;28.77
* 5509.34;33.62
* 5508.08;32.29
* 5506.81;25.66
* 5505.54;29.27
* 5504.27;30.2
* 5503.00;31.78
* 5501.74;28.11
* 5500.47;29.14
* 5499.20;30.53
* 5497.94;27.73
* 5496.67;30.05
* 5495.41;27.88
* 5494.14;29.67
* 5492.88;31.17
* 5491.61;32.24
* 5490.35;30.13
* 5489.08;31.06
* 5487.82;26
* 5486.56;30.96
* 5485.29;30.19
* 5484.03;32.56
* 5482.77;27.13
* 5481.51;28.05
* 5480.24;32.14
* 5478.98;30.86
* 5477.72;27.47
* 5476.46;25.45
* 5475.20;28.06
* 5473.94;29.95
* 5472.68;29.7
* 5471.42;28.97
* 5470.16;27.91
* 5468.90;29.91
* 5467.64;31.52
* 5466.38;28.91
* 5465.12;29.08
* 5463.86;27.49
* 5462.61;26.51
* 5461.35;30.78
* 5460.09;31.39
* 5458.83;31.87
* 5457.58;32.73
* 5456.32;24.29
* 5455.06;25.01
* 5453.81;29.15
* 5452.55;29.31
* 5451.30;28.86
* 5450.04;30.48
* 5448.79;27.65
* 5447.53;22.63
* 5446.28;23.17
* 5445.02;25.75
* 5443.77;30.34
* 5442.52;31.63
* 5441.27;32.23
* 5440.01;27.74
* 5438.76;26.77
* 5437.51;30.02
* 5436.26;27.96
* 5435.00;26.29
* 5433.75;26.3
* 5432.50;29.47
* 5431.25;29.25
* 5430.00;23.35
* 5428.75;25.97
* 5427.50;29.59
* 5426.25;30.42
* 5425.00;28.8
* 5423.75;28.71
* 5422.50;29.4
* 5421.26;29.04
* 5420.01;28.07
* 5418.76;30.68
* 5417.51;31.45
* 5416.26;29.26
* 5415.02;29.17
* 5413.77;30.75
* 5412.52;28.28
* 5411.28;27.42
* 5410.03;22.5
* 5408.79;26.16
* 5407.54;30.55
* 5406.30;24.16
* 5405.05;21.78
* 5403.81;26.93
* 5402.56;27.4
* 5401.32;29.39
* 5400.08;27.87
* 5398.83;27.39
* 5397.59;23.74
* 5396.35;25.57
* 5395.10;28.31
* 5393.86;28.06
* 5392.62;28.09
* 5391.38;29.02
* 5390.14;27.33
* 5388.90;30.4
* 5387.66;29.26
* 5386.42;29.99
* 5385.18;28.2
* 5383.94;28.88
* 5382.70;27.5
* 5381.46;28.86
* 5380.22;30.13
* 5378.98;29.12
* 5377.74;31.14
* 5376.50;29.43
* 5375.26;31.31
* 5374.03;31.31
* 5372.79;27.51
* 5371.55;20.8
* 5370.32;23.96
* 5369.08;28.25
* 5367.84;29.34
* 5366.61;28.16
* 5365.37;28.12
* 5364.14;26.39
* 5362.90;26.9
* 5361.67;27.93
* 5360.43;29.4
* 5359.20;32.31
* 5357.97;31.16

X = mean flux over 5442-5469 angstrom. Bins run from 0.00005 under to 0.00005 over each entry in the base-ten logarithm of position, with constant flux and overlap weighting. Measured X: 28.5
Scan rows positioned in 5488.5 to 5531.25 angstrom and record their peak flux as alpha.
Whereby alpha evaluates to 33.62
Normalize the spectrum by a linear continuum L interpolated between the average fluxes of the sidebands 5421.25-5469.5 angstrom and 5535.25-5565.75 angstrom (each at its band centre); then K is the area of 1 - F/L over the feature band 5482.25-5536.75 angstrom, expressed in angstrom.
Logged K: 0.52 angstrom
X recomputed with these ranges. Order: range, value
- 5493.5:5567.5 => 30.4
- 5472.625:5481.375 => 29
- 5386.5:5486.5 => 28.3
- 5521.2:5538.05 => 30.2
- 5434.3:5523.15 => 29.2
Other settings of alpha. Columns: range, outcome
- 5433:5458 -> 32.73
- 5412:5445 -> 32.23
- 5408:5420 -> 31.45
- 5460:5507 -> 32.56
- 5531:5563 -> 33.92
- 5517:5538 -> 32.9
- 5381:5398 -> 30.4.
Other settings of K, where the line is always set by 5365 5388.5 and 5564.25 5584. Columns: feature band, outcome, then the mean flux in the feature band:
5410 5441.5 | 0.3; 28.5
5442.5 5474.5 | 0.4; 28.6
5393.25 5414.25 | 1.4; 26.8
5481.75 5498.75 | -0.3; 29.7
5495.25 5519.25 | -0.2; 29.5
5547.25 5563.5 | -0.9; 31.2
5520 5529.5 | -0.2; 29.8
